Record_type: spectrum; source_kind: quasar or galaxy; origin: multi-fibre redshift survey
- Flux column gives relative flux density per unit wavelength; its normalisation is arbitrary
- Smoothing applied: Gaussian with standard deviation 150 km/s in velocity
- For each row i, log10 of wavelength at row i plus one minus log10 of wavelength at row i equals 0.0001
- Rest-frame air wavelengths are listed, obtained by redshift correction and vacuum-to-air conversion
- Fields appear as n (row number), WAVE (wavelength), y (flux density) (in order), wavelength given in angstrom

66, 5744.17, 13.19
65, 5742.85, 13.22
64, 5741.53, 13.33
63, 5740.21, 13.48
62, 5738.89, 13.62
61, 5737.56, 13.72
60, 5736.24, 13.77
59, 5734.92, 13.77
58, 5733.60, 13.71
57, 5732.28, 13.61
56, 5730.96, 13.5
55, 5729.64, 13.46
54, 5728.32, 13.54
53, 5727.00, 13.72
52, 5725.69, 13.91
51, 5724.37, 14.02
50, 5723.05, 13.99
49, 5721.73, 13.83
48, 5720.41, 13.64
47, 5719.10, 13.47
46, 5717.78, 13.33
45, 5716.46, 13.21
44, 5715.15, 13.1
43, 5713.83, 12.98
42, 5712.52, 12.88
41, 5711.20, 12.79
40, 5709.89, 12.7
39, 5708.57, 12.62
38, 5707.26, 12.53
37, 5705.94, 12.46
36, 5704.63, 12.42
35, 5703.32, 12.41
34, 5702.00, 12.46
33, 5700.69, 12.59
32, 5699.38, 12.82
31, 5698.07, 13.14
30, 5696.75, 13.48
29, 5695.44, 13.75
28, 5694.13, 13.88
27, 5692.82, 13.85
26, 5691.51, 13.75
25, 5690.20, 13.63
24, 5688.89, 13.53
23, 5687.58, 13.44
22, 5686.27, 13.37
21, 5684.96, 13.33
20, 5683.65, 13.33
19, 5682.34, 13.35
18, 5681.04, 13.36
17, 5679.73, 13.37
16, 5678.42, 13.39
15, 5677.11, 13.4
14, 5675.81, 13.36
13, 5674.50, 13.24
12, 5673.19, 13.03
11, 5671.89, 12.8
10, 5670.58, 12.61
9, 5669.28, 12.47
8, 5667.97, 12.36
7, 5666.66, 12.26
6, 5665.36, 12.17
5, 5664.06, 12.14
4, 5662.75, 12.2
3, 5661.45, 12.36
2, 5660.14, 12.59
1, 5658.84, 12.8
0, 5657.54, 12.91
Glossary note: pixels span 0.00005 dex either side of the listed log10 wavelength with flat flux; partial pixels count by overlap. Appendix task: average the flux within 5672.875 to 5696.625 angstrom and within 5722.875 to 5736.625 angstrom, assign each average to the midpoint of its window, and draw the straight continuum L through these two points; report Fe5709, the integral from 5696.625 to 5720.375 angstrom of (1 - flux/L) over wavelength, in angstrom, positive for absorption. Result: 1.30 angstrom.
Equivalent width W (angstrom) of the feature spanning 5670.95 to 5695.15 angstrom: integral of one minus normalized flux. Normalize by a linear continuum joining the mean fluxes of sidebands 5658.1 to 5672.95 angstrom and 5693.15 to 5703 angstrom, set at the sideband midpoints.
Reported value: -1.1 angstrom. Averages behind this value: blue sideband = 12.5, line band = 13.4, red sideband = 13.2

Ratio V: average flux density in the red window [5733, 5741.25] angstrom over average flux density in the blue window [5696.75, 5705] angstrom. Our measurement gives 1.07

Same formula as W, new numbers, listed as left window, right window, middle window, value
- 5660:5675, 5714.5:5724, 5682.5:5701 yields -0.6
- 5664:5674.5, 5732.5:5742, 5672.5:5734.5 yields -1.0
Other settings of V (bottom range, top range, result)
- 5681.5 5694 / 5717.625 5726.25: 1.02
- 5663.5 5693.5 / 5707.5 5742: 1.02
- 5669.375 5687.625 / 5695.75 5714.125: 0.96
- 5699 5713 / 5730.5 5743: 1.08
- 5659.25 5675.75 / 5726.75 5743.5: 1.08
